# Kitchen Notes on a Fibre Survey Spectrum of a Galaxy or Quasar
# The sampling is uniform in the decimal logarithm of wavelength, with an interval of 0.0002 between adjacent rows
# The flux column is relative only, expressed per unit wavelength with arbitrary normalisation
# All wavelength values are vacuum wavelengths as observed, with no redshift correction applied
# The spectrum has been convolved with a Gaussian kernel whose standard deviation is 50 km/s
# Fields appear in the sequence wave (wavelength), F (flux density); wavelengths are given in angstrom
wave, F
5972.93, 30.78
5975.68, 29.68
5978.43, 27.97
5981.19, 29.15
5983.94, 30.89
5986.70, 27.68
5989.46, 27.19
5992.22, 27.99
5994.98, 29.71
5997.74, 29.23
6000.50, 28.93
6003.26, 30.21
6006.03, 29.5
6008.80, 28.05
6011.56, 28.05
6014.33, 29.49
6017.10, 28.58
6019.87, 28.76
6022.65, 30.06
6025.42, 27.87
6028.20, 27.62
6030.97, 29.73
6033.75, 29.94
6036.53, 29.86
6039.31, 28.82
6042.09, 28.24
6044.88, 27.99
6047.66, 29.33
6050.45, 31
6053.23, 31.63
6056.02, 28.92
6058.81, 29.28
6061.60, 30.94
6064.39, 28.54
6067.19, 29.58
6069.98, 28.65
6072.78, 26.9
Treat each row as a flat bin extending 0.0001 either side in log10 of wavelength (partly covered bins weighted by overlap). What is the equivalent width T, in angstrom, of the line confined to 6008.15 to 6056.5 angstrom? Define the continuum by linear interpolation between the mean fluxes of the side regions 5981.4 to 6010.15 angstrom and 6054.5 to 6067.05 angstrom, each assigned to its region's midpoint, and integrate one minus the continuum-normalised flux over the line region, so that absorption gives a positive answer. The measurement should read 0.2 angstrom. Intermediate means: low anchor 28.9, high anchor 29.4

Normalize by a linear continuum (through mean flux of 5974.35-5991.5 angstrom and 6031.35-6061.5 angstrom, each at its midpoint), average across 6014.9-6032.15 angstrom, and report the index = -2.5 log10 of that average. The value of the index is 0.02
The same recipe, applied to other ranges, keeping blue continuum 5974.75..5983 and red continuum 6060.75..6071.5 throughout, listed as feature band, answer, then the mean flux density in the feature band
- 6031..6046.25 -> 0.007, 29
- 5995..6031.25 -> 0.007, 28.9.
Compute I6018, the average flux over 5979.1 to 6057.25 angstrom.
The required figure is 29.1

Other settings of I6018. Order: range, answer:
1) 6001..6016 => 29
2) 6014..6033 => 28.9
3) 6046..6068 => 29.9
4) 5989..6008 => 29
